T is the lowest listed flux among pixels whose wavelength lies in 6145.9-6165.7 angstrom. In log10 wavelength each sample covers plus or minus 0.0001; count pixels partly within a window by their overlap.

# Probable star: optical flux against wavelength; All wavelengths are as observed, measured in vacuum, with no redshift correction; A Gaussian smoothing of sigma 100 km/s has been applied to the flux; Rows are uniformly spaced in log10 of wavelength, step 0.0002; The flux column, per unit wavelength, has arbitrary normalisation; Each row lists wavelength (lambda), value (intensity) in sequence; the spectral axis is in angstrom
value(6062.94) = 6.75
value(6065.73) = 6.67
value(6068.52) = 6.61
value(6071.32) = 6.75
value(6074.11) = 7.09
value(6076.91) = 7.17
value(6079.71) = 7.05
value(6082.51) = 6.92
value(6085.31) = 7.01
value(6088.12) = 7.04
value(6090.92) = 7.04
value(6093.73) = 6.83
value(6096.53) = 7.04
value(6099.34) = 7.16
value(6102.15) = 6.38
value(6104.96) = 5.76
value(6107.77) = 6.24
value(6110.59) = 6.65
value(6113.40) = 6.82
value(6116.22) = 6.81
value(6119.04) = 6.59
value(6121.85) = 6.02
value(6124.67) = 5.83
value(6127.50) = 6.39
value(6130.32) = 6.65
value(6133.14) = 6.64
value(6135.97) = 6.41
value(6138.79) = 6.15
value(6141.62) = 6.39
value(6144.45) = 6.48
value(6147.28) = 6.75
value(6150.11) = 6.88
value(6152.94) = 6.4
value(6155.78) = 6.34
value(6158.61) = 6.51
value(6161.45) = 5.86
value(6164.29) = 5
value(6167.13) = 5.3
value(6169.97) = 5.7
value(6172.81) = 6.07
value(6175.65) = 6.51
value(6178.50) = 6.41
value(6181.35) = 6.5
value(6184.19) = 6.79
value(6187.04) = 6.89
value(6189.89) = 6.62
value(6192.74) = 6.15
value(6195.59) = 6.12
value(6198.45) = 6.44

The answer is 5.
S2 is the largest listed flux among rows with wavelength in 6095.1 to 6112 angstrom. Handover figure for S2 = 7.16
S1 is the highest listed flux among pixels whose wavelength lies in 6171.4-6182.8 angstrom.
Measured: 6.51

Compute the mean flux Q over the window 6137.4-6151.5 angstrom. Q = 6.53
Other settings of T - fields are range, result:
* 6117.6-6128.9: 5.83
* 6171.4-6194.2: 6.07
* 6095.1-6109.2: 5.76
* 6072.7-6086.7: 6.92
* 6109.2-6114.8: 6.65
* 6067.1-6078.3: 6.61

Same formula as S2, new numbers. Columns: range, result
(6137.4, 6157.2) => 6.88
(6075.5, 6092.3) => 7.17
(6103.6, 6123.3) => 6.82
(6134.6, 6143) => 6.41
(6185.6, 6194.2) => 6.89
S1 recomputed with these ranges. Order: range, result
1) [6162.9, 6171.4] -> 5.7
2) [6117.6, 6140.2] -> 6.65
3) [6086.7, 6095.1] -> 7.04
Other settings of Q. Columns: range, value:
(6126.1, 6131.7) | 6.52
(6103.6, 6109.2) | 6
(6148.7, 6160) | 6.53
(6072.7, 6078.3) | 7.13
